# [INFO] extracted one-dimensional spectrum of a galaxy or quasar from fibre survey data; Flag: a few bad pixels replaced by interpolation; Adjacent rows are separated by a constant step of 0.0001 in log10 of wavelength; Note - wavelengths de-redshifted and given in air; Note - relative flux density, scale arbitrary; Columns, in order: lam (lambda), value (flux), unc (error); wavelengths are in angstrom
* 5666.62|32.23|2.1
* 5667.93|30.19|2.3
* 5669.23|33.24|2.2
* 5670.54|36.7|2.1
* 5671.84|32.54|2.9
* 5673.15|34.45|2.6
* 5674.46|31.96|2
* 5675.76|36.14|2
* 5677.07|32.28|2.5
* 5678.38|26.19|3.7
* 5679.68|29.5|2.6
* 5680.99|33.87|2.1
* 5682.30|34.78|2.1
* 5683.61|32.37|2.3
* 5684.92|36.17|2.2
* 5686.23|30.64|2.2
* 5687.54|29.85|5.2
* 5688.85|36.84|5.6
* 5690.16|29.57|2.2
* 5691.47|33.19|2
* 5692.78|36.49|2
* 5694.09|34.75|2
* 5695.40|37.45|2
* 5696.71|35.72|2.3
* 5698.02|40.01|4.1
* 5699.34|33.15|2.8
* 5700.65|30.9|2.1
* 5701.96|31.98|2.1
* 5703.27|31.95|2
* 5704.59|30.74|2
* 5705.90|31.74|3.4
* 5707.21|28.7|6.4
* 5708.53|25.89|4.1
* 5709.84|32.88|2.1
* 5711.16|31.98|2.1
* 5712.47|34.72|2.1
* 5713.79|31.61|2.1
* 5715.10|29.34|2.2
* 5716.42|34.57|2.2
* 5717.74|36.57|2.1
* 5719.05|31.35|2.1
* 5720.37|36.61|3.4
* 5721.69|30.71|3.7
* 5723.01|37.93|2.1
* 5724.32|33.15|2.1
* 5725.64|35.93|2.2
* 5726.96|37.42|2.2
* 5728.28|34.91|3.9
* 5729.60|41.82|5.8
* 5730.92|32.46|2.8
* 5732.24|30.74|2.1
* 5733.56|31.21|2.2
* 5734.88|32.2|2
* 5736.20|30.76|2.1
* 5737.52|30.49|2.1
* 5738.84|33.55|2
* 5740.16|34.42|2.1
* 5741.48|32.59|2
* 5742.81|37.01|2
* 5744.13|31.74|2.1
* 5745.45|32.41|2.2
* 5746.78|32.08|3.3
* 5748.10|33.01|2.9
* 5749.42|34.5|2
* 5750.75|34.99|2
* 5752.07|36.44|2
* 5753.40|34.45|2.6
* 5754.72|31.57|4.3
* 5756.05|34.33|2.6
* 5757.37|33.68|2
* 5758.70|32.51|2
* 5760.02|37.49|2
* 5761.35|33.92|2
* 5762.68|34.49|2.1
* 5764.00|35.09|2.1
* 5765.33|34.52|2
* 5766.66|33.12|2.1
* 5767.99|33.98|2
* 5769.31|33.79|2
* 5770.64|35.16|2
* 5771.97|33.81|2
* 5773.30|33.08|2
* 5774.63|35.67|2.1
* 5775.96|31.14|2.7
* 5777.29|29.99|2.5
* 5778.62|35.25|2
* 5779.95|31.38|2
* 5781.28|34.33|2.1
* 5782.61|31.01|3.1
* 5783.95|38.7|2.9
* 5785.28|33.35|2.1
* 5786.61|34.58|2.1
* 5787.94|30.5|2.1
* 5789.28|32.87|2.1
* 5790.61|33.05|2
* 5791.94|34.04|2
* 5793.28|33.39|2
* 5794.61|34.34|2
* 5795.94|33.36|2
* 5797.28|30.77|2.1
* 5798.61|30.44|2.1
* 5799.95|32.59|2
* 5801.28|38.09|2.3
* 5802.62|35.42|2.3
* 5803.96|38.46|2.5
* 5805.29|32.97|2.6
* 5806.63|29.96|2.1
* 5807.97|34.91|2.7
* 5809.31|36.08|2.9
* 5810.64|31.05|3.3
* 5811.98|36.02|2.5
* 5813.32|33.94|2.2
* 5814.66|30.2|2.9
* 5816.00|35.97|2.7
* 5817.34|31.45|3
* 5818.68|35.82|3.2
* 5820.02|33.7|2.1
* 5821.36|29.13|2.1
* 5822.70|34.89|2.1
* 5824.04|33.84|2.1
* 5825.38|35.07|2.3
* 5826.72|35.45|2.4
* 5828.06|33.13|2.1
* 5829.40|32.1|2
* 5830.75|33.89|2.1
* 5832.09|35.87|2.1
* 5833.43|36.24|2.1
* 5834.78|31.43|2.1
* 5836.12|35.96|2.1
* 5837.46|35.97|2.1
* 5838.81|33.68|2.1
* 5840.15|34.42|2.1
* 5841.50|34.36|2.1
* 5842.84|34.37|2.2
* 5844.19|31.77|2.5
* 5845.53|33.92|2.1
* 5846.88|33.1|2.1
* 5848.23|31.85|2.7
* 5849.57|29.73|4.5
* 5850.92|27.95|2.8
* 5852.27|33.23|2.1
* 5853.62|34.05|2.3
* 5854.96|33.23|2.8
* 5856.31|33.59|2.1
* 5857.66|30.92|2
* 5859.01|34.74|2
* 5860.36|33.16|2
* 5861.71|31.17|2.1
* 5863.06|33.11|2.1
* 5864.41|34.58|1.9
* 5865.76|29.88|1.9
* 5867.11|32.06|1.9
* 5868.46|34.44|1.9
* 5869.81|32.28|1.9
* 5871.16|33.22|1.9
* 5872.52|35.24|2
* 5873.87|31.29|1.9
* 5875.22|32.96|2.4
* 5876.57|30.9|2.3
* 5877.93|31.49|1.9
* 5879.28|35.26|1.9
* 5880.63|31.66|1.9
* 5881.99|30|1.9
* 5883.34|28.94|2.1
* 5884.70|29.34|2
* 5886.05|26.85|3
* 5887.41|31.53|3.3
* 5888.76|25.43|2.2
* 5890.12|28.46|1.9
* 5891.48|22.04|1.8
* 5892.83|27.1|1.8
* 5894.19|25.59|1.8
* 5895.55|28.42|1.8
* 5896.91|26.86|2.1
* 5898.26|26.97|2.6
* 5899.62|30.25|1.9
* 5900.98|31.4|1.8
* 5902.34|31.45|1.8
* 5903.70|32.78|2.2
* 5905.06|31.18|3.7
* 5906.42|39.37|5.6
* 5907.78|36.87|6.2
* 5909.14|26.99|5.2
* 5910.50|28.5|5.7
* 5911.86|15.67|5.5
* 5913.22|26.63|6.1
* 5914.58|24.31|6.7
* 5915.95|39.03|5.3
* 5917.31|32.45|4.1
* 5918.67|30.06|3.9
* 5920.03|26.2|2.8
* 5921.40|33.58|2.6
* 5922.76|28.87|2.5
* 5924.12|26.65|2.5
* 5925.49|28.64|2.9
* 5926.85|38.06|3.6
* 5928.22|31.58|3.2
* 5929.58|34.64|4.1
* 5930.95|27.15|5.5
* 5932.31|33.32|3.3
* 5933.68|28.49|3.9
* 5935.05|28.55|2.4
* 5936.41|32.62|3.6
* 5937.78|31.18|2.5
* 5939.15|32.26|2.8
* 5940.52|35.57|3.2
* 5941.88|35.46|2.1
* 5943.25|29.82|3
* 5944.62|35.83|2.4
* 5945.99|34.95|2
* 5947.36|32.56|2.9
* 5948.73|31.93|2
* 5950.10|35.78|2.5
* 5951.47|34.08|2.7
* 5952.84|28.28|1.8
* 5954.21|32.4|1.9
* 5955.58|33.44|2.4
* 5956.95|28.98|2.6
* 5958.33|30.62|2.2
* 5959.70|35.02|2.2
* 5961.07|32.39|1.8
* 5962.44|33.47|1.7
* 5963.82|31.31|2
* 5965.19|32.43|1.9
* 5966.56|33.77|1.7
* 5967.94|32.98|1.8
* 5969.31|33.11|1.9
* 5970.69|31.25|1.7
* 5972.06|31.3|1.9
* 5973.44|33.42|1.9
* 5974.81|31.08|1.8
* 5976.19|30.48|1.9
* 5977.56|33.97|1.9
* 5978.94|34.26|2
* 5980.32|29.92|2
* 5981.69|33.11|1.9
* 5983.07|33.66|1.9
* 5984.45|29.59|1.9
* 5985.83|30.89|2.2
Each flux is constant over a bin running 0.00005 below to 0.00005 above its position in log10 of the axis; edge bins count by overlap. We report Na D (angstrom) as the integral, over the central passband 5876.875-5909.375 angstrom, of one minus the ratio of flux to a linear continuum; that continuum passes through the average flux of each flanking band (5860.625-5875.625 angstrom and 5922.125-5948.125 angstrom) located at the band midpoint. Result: 2.5 angstrom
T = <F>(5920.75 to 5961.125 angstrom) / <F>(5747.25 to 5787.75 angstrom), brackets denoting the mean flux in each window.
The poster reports 0.95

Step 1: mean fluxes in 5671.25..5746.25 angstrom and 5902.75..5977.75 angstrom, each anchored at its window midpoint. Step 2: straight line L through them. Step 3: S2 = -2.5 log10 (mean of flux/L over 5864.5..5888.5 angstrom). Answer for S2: 0.02 mag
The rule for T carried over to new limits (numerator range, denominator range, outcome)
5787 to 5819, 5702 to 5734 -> 1.01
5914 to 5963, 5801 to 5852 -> 0.95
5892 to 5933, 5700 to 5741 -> 0.91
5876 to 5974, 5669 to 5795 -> 0.92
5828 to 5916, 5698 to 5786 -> 0.94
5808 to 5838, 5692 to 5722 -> 1.03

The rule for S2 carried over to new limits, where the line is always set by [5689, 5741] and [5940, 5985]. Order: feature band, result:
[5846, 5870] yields 0.02 mag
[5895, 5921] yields 0.10 mag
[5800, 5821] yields -0.03 mag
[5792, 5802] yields -0.01 mag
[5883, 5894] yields 0.20 mag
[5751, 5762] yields -0.04 mag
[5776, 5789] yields 0.00 mag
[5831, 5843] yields -0.05 mag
